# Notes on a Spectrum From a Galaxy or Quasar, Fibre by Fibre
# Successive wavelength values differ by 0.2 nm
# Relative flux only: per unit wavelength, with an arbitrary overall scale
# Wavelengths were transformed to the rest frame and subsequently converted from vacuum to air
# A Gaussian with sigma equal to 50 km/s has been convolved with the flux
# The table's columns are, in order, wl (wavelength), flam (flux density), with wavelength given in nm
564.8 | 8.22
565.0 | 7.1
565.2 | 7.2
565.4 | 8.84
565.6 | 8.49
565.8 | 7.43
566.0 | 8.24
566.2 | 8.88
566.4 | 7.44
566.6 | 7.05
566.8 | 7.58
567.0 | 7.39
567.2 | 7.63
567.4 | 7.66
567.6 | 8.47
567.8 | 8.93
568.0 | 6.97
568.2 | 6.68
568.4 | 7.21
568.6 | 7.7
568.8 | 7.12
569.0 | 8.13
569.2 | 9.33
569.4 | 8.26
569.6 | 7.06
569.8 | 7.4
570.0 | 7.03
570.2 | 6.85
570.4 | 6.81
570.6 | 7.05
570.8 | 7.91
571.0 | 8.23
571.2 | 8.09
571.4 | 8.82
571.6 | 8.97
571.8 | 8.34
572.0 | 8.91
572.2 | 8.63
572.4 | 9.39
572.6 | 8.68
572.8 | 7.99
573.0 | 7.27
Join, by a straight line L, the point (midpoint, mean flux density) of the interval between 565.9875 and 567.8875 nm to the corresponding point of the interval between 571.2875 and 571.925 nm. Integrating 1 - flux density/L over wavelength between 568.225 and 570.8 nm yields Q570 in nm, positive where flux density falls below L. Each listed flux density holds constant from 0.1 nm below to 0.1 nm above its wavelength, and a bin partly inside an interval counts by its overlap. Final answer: 0.26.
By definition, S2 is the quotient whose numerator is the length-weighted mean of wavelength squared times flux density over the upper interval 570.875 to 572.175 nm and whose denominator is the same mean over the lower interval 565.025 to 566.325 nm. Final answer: 1.08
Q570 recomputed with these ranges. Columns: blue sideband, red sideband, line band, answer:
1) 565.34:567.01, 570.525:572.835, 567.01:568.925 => 0.12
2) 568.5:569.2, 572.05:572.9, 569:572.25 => 0.12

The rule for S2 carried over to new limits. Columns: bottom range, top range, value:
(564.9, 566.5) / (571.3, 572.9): 1.12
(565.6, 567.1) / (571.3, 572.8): 1.15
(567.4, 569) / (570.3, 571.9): 1.06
